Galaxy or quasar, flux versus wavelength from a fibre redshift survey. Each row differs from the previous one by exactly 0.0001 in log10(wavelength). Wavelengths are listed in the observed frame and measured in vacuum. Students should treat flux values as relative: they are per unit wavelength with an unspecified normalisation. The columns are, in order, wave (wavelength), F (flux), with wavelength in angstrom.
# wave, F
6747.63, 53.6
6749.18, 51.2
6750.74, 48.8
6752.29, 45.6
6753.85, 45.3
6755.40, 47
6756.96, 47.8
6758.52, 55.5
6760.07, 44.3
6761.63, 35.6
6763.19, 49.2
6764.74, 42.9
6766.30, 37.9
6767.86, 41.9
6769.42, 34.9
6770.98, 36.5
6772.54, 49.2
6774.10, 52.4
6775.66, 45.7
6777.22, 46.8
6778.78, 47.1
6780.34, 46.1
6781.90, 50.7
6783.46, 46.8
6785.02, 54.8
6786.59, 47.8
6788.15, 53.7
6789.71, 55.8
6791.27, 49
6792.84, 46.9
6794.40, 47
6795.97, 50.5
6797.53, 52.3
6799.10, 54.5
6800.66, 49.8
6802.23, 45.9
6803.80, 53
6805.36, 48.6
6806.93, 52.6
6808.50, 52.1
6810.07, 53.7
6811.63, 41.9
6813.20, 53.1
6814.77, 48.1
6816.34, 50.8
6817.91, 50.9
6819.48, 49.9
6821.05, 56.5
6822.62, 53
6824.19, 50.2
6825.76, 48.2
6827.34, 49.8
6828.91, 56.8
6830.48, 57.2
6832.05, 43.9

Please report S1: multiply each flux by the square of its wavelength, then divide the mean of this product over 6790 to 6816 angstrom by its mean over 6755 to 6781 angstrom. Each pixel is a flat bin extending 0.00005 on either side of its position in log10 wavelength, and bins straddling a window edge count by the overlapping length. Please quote 1.1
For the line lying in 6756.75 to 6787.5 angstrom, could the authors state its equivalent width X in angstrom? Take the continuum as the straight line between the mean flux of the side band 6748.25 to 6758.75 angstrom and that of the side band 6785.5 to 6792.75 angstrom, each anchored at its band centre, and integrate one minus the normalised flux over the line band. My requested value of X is 2.6 angstrom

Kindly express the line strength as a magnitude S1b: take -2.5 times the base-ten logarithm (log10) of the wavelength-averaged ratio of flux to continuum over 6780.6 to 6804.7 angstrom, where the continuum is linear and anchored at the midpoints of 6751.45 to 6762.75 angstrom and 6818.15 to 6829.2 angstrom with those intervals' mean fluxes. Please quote -0.03 mag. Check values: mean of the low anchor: 46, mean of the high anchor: 51.8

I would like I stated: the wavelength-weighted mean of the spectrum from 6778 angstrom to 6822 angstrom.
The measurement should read 50.4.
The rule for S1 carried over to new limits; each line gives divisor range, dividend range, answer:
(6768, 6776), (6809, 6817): 1.16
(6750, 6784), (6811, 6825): 1.13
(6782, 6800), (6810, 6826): 1.00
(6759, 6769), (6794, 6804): 1.21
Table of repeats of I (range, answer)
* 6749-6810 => 47.8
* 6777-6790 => 49.9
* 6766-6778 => 43.4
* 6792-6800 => 50.2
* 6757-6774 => 43.4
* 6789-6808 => 50.5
